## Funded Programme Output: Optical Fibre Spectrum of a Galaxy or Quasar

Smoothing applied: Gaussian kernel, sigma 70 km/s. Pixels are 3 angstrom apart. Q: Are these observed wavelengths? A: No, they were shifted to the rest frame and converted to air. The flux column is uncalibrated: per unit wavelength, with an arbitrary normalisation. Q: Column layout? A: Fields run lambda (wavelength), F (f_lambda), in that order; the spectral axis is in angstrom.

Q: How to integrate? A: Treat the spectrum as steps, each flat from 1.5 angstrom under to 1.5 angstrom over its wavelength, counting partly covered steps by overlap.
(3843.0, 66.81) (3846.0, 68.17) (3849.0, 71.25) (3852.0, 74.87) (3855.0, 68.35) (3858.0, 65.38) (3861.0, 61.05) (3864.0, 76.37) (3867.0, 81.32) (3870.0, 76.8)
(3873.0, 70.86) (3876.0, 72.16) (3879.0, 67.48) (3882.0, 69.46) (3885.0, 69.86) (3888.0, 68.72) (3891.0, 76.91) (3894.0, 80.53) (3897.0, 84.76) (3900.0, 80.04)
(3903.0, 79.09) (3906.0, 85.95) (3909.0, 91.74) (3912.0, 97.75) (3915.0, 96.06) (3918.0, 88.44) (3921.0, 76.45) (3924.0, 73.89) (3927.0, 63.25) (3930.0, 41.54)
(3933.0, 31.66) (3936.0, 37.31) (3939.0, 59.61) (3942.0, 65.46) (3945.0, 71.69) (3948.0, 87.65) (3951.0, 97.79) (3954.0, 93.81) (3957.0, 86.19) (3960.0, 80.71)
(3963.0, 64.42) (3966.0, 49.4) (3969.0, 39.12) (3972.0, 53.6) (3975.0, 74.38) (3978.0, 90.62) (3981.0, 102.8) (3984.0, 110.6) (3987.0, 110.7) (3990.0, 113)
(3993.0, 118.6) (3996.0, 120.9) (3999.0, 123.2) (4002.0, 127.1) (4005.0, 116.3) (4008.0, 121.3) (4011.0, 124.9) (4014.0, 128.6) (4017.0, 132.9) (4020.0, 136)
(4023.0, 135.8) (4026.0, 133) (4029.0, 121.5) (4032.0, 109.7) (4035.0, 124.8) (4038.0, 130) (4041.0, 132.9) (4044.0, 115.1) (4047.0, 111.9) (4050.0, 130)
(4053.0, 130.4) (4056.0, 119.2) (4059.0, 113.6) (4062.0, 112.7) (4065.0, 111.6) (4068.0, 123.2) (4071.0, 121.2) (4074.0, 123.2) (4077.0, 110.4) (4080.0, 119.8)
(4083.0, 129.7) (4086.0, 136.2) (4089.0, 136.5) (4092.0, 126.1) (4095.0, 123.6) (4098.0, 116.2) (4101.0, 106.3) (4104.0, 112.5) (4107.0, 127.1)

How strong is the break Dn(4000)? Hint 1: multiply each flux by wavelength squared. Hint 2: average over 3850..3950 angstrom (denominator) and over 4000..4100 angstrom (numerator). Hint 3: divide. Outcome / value 1.84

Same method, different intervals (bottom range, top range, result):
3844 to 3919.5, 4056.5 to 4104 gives 1.73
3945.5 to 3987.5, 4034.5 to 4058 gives 1.60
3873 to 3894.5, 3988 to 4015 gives 1.80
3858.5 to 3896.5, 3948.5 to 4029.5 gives 1.51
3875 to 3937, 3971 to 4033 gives 1.65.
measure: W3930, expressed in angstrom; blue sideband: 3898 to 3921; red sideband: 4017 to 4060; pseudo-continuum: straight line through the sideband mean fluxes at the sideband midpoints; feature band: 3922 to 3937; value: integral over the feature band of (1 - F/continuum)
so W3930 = 6.80 angstrom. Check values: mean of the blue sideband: 87.6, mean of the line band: 50.8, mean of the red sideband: 125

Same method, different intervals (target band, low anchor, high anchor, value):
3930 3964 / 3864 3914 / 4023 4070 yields 9.2 angstrom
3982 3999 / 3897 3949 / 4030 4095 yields -3.3 angstrom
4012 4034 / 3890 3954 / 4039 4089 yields -4.0 angstrom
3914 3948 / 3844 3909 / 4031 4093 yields 9.0 angstrom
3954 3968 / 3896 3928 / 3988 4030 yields 4.4 angstrom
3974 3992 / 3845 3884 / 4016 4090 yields 0.5 angstrom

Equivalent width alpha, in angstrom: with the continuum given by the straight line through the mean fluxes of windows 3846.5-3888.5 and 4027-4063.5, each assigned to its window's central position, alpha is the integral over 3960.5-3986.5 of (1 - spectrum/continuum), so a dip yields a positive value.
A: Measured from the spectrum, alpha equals 6.8 angstrom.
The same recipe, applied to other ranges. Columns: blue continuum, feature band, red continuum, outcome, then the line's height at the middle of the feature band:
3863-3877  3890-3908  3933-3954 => -2.1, 72.9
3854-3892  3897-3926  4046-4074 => -1.5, 81.1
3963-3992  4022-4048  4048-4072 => -3.7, 109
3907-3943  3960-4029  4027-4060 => -2.8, 100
